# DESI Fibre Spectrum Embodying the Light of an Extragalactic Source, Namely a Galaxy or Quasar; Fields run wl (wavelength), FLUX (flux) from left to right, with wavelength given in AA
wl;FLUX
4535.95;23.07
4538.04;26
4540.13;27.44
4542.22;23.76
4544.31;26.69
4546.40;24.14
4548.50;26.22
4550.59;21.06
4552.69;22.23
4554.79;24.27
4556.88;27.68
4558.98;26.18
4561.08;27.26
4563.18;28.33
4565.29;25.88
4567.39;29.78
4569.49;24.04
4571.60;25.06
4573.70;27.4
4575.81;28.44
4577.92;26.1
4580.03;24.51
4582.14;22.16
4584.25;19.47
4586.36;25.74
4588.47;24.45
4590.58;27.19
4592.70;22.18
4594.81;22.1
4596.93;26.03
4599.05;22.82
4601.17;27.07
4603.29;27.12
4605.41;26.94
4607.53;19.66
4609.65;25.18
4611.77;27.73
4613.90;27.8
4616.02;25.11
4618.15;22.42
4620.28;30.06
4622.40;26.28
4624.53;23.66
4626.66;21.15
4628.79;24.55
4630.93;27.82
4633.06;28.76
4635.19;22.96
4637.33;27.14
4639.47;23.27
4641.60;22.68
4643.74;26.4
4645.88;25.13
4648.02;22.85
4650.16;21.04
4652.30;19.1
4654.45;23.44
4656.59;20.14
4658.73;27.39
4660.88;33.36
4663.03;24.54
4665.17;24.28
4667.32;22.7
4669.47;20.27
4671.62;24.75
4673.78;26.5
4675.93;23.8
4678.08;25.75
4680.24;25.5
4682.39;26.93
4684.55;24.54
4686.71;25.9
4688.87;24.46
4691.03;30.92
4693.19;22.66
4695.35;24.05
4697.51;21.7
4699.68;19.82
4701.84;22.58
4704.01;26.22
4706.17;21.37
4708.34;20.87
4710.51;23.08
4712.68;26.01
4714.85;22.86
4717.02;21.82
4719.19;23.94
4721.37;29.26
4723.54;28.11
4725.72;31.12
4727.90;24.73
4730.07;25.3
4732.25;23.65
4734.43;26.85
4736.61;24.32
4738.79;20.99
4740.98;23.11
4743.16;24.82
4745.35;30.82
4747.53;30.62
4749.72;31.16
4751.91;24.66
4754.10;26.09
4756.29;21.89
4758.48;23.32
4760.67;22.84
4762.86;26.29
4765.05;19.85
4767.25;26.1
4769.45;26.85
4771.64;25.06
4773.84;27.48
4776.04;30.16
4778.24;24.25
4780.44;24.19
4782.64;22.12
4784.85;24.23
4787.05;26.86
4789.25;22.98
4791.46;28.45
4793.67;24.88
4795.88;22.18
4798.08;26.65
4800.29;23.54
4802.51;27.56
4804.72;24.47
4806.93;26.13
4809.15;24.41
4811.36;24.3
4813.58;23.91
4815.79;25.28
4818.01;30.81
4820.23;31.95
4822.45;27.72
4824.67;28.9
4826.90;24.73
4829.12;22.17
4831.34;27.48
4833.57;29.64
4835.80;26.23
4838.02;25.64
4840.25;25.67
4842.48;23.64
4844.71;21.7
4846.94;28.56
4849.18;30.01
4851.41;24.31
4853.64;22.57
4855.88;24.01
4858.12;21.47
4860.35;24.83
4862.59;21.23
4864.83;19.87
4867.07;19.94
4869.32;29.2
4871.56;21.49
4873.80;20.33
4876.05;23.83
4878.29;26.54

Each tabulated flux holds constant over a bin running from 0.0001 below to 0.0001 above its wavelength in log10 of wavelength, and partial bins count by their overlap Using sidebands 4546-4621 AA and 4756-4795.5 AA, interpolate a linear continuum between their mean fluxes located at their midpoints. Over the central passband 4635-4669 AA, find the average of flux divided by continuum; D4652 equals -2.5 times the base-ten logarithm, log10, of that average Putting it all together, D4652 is 0.04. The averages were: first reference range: 25.3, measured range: 24.1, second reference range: 24.9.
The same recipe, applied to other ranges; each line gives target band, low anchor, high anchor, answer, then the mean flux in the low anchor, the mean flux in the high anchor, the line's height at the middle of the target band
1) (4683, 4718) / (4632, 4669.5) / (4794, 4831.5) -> 0.05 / 24.3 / 26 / 24.8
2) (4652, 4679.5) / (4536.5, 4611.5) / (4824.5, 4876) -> 0.02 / 25.2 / 24.4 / 24.9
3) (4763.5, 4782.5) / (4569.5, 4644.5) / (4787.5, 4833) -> 0.02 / 25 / 26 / 25.8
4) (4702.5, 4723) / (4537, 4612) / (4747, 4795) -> 0.06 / 25.2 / 25.4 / 25.3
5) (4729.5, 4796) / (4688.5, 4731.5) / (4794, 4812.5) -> -0.02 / 24.5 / 24.9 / 24.7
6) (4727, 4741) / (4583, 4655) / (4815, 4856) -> 0.06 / 24.6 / 26.4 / 25.6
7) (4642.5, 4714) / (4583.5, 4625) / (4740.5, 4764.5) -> 0.06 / 25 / 25.9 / 25.5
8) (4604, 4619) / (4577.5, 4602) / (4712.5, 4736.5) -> -0.03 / 24.1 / 25.7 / 24.3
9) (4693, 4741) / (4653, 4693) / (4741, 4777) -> 0.06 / 25.2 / 26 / 25.6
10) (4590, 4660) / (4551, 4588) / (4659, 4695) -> 0.04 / 25.5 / 25.4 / 25.5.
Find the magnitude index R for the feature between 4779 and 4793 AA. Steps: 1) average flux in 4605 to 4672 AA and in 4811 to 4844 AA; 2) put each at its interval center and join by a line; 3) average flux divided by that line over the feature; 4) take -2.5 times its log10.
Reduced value 0.06 mag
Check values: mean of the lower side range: 24.6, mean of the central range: 24.8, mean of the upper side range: 26.5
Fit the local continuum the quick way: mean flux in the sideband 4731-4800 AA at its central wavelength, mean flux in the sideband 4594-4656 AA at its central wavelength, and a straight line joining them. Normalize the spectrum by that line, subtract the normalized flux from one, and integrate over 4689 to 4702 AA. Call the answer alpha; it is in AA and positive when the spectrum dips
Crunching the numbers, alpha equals 0.6 AA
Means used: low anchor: 24.7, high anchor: 25.3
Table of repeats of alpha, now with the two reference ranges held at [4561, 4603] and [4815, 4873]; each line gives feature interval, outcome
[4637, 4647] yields 0.21 AA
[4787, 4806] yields 0.08 AA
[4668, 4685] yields 0.39 AA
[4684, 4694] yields -0.22 AA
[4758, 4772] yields 0.54 AA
